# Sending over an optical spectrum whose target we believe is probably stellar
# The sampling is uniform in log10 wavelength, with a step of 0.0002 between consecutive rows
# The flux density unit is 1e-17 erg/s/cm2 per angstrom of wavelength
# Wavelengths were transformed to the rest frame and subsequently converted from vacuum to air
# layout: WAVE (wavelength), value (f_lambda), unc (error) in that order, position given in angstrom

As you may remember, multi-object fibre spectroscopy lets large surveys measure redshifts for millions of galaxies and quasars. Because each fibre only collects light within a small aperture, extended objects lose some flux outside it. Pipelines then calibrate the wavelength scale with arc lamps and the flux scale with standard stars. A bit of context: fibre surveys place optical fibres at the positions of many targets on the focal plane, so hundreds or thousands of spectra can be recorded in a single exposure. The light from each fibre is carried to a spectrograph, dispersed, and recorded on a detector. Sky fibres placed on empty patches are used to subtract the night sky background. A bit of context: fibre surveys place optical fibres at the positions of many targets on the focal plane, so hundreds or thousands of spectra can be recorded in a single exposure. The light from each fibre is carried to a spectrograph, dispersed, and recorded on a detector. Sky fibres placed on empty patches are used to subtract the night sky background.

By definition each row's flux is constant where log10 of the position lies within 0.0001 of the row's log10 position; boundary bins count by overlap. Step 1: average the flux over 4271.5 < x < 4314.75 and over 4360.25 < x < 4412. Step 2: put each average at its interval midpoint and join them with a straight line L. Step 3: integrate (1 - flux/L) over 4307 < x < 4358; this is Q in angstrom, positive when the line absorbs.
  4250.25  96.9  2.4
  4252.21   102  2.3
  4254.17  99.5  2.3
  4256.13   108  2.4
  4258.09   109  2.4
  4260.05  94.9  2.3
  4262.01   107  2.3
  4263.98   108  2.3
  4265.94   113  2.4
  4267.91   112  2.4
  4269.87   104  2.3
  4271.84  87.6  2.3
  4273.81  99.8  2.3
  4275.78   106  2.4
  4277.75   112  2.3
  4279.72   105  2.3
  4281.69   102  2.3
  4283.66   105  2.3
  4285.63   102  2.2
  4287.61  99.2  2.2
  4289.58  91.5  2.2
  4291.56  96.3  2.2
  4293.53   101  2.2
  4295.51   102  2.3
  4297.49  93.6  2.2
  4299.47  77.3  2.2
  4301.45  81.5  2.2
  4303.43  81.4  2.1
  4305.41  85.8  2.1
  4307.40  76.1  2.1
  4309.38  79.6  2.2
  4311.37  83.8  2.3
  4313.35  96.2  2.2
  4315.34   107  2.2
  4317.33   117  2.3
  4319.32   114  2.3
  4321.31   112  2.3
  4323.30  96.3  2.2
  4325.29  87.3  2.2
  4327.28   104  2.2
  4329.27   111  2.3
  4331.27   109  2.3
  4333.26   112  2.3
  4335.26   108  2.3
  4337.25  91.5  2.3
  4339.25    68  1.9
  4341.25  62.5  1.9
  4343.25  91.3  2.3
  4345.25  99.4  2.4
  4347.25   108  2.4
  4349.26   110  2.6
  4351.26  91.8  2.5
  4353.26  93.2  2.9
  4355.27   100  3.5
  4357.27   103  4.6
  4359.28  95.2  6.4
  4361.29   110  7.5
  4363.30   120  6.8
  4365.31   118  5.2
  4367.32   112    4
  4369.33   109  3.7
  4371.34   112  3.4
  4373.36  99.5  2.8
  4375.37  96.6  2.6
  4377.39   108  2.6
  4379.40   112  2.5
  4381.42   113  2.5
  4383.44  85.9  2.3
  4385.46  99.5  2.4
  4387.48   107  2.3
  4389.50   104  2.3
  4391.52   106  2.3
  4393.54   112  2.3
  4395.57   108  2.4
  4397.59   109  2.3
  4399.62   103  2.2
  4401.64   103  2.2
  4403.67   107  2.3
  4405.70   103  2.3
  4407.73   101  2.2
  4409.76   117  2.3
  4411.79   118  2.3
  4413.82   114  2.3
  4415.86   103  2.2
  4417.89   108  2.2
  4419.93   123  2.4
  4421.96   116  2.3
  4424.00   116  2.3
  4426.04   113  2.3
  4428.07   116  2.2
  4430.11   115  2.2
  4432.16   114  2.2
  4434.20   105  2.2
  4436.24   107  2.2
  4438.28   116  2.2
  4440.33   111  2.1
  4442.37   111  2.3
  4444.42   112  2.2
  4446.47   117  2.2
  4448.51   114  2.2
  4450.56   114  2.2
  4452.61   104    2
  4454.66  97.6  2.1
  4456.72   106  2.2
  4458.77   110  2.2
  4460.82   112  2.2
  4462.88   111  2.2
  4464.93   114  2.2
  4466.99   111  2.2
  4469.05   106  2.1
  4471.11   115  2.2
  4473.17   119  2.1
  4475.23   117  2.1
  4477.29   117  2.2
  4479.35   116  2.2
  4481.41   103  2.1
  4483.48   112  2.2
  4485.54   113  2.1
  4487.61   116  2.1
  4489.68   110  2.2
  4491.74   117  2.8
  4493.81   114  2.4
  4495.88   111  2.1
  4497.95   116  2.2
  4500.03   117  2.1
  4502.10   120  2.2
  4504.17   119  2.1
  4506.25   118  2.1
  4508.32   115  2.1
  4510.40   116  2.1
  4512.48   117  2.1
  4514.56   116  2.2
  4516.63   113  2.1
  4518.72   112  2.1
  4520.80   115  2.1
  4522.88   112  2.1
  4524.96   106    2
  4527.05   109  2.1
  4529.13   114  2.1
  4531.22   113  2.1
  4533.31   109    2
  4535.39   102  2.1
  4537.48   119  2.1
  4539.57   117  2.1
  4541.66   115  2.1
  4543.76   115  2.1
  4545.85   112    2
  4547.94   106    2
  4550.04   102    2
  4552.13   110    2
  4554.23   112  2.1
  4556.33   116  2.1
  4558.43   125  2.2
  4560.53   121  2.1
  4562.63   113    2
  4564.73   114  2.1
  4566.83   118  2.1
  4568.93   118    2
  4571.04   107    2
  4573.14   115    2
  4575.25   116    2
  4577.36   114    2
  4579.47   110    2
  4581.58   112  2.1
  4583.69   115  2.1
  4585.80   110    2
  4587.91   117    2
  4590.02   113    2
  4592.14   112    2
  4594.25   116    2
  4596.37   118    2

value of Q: 1.0 angstrom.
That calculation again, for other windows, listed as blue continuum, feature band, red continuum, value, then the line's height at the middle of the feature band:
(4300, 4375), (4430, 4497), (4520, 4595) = -3.0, 107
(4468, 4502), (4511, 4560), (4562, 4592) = 0.5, 114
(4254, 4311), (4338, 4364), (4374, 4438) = 1.9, 104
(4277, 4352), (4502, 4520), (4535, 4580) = -0.9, 110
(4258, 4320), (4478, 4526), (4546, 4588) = -1.8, 110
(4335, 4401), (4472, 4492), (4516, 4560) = -0.9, 109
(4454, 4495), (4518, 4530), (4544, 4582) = 0.2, 113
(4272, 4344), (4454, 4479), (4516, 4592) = -1.1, 107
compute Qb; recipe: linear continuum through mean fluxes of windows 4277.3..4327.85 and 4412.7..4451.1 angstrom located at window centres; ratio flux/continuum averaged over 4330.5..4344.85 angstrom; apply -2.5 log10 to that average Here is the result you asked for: 0.10 mag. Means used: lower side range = 96.3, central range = 91.8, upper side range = 113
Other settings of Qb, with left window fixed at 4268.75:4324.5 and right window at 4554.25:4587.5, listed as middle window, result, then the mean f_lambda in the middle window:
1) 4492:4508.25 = -0.06 mag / 116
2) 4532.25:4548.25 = 0.01 mag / 112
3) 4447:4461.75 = -0.01 mag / 109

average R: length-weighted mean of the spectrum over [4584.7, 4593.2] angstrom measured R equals 113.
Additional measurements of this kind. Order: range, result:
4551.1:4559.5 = 116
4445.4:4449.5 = 116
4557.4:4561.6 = 123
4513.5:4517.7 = 114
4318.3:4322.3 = 113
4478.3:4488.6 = 112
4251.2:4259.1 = 105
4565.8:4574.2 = 114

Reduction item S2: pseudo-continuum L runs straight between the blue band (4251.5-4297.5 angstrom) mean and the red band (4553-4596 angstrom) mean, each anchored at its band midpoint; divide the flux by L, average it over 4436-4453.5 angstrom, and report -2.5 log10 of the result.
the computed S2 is -0.03 mag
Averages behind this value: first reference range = 103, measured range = 112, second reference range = 115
